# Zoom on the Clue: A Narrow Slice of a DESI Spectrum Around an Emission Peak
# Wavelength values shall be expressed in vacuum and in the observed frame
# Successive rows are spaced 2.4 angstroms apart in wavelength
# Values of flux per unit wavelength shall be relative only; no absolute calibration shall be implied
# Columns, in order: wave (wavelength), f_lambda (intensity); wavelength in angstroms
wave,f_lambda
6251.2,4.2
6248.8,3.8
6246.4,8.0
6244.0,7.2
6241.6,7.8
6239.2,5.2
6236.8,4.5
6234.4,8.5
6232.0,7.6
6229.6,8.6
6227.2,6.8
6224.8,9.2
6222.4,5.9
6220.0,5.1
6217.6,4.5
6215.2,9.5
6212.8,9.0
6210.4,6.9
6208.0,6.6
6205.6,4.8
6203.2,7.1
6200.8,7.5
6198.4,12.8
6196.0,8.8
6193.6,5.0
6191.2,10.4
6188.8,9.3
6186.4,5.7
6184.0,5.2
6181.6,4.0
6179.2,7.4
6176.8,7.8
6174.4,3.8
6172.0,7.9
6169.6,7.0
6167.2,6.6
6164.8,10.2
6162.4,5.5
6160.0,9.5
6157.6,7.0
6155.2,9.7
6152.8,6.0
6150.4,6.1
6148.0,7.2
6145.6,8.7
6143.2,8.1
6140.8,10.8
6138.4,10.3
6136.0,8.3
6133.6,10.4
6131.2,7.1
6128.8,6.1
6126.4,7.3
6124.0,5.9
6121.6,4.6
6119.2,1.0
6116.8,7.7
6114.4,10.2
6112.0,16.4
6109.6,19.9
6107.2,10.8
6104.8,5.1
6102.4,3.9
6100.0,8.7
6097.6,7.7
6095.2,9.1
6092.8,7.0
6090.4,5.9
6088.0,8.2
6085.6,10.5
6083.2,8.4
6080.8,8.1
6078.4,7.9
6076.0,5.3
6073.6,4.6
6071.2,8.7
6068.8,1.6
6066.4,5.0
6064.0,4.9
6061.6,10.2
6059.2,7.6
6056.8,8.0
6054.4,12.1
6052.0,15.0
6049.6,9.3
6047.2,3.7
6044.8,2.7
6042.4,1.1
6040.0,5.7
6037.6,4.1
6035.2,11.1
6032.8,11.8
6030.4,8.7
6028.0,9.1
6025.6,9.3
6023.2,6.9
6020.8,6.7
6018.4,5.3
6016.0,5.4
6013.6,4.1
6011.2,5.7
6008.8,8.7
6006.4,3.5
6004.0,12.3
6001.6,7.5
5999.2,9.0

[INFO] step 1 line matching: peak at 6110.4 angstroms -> [O III] 5007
